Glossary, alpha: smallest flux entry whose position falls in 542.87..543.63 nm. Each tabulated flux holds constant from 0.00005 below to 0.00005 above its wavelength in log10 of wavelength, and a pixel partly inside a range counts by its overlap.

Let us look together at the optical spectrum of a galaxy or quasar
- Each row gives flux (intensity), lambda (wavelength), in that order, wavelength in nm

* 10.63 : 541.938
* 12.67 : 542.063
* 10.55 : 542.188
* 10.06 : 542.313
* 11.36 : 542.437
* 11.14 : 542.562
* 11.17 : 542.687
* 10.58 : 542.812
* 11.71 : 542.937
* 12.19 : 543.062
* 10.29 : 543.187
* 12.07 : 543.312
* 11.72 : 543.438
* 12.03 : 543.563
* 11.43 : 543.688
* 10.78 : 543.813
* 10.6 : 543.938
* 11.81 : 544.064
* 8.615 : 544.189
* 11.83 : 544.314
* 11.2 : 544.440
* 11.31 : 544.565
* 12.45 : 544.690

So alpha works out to 10.29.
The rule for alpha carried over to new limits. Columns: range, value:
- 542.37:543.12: 10.58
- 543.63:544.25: 8.615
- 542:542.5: 10.06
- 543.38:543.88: 10.78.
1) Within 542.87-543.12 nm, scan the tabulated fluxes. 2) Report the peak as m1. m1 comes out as 12.19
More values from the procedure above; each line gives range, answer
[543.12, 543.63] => 12.07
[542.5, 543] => 11.71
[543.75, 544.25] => 11.81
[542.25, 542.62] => 11.36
